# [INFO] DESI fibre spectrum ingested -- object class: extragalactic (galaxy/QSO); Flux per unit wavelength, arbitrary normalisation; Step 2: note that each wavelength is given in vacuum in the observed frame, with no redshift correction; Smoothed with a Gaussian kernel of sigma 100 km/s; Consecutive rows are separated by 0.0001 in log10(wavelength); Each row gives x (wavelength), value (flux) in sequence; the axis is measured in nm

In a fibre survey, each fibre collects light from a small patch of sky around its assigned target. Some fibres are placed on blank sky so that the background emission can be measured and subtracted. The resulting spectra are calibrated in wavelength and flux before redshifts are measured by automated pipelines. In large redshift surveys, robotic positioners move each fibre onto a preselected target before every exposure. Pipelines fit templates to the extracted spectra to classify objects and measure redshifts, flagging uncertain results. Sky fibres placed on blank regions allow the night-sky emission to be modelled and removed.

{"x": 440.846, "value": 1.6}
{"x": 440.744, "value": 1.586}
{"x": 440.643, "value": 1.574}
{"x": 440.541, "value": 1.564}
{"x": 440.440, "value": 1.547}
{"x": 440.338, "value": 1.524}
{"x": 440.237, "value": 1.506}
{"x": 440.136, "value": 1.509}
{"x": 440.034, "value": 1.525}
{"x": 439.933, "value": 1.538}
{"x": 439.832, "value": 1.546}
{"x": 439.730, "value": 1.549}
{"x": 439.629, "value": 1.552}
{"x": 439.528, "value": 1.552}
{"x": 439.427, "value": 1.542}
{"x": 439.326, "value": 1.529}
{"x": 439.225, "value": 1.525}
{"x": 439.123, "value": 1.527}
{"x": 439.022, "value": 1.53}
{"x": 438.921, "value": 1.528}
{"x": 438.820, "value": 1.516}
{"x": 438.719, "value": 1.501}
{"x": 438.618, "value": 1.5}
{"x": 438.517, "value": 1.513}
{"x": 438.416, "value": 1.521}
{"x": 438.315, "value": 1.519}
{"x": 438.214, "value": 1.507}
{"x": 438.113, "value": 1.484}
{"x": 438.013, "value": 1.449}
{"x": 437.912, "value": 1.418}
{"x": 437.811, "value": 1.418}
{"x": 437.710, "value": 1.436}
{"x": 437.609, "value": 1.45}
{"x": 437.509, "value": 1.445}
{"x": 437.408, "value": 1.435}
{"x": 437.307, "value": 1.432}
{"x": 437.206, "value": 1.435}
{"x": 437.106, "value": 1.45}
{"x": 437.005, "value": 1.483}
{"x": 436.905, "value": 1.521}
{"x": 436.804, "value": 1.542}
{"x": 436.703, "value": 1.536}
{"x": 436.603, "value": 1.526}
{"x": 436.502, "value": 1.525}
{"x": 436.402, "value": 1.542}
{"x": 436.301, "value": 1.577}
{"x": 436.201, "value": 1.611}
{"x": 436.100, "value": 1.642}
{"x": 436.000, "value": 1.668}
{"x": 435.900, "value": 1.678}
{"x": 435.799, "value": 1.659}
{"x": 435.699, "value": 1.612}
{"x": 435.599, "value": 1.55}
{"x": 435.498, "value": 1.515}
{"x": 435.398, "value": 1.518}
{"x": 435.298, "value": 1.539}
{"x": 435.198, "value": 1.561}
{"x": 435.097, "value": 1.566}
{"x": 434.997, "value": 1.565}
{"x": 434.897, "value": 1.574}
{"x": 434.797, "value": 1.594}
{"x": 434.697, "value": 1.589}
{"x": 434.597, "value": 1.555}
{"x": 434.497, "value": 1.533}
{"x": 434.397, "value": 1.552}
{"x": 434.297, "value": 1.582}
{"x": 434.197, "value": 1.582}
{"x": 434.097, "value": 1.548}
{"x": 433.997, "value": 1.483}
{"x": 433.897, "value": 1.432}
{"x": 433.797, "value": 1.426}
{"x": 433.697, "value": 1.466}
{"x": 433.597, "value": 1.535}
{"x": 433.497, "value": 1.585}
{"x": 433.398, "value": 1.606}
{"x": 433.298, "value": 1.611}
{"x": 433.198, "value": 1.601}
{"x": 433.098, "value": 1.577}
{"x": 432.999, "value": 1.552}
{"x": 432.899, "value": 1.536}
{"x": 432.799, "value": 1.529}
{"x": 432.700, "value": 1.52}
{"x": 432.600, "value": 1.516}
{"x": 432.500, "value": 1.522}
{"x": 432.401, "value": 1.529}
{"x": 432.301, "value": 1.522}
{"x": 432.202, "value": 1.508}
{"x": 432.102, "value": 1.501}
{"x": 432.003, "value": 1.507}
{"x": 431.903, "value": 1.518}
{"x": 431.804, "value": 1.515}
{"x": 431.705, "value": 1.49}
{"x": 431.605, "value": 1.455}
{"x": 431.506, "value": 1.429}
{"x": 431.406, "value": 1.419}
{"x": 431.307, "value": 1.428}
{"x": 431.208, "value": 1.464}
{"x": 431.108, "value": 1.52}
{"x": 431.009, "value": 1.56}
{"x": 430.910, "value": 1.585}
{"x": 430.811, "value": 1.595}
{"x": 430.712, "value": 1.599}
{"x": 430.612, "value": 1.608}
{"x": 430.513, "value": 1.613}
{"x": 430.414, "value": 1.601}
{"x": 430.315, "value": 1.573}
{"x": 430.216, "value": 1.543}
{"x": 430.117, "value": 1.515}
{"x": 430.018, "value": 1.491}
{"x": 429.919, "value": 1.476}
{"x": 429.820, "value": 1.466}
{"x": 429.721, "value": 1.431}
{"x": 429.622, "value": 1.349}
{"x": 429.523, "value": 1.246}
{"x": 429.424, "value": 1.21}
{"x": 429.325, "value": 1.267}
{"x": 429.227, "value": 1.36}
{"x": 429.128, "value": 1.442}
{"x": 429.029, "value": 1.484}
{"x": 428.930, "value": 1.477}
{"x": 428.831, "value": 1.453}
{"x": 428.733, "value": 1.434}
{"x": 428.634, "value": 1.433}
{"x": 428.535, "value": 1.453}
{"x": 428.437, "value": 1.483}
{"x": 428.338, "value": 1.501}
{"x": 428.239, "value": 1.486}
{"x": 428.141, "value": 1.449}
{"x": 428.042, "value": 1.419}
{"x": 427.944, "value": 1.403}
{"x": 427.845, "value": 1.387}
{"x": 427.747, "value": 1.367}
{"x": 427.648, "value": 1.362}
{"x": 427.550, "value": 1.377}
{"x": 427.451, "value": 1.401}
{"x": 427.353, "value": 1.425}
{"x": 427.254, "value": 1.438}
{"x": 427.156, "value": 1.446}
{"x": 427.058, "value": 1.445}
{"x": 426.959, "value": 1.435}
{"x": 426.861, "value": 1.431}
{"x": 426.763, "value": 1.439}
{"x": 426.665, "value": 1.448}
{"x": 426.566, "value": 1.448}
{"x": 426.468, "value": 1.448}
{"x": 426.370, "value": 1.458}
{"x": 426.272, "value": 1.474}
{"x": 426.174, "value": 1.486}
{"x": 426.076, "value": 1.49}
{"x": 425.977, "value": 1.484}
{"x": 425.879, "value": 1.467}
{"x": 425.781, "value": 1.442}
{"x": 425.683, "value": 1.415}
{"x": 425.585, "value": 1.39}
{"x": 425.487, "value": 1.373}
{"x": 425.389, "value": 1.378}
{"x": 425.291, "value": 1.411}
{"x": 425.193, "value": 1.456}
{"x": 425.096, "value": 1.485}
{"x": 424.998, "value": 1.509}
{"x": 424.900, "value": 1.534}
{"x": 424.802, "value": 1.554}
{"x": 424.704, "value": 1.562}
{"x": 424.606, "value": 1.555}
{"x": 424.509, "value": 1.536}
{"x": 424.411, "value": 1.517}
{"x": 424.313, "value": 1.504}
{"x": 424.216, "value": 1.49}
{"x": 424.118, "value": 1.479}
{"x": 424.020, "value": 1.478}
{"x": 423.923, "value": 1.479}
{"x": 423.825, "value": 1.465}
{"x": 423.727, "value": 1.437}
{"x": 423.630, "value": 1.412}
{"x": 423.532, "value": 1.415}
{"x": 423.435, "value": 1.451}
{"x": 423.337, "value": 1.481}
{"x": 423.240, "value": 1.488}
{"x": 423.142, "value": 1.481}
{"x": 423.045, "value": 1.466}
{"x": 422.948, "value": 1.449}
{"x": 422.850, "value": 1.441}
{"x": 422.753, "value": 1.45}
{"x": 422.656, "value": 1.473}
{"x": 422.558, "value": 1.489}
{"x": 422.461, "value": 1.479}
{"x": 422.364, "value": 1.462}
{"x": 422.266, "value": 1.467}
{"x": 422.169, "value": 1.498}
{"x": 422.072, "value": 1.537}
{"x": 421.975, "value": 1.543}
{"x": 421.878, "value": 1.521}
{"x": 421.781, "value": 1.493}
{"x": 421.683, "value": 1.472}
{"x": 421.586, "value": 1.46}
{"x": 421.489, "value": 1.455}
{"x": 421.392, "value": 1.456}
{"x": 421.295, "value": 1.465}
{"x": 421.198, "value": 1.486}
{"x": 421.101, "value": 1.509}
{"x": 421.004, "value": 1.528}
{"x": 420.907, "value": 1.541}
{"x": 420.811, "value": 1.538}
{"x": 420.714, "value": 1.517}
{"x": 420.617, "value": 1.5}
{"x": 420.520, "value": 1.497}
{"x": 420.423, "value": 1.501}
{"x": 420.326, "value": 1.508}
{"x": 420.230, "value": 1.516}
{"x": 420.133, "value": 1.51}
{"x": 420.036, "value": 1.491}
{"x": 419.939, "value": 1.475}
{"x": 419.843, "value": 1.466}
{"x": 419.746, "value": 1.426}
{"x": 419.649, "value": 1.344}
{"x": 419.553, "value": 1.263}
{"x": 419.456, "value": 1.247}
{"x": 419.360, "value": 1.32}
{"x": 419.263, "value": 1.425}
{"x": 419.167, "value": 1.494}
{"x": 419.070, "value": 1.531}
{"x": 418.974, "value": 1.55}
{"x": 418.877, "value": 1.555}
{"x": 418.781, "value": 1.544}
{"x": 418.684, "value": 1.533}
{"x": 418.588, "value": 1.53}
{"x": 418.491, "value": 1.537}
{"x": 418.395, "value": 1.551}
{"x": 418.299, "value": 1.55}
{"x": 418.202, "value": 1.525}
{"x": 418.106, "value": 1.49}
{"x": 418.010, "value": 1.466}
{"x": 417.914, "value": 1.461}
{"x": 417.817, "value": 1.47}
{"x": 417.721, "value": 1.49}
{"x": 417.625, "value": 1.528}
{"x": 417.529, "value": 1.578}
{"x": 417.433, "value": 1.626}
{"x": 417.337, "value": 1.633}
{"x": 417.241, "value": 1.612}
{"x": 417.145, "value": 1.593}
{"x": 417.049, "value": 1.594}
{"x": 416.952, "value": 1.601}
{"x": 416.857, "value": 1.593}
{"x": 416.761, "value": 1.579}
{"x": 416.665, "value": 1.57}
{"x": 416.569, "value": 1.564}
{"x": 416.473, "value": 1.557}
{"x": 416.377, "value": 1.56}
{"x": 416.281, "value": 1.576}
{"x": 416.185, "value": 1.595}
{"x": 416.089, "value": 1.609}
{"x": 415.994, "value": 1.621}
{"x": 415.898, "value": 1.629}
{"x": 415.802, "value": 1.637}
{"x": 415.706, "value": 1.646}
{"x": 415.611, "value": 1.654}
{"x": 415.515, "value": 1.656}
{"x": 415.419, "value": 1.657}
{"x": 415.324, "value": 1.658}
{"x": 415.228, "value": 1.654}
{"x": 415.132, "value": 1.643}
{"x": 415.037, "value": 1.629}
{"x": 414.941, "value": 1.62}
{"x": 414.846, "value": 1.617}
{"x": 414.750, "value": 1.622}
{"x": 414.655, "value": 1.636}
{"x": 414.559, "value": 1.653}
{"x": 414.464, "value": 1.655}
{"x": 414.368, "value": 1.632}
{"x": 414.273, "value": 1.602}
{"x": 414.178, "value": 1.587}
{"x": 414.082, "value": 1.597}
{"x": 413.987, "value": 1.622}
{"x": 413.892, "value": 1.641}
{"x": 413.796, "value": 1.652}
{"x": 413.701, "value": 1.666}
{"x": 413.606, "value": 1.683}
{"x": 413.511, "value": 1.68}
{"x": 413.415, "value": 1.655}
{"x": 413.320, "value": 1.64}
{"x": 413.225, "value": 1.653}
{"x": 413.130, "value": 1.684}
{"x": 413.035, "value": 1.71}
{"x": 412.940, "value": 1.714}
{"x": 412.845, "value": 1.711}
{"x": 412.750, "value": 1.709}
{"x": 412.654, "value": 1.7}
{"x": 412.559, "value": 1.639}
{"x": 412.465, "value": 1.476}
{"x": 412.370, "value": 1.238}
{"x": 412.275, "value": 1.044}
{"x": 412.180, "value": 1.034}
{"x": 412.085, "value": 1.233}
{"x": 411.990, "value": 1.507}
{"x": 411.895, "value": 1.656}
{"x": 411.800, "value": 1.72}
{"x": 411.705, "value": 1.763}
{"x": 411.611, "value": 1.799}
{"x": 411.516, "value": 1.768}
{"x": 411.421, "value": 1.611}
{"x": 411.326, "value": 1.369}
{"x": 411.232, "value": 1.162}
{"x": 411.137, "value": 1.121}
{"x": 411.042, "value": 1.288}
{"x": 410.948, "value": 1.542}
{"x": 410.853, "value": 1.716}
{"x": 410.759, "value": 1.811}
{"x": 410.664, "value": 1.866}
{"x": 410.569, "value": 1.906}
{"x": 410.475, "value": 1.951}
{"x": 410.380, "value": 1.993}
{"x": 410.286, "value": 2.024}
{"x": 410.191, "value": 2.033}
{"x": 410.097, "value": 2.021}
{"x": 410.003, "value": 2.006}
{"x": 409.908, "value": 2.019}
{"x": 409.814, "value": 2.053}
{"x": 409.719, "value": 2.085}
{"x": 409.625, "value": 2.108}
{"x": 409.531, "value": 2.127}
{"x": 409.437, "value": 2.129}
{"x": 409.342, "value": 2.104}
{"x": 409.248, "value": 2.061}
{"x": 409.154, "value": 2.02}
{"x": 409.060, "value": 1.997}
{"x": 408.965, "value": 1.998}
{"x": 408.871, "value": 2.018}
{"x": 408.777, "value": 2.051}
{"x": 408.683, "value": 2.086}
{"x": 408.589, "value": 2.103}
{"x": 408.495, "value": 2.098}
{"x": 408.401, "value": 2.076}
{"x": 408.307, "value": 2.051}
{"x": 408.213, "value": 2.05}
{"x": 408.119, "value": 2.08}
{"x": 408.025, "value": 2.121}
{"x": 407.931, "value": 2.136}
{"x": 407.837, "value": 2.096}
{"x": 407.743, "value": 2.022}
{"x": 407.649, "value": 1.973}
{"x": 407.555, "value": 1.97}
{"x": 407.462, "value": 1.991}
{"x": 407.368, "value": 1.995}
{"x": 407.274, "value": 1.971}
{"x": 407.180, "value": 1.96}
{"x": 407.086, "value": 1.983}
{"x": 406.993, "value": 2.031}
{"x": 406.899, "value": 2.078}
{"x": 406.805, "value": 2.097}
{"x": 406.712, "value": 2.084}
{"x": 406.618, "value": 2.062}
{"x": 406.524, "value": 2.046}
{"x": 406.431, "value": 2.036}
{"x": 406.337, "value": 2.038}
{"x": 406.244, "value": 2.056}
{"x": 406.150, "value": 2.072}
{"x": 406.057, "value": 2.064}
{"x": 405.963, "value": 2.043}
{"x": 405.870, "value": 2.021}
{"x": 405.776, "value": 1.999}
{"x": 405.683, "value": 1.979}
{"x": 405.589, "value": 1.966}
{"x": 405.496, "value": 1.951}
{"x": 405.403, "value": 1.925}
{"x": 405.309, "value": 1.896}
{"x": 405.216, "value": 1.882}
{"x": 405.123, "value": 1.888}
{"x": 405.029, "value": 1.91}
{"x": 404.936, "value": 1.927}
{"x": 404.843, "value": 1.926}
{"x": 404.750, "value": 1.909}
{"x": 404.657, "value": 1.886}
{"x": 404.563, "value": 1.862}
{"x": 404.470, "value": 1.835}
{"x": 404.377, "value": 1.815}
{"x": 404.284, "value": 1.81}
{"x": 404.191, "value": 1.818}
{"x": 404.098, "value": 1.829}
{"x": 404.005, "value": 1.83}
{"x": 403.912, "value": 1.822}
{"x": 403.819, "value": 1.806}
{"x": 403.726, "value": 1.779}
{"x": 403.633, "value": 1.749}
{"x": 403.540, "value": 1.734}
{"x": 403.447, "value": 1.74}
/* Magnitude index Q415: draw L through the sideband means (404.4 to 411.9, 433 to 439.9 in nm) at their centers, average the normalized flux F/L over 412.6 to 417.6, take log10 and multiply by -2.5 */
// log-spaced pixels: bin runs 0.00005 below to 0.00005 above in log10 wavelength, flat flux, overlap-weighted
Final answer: 0.13 mag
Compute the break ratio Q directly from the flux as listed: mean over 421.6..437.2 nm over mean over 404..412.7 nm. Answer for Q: 0.79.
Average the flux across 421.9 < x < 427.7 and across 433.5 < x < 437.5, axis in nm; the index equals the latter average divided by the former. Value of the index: 1.1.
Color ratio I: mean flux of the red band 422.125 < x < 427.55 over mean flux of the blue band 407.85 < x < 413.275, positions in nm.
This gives 0.81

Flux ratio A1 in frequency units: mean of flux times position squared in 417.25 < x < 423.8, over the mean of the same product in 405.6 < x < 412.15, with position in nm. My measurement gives 0.82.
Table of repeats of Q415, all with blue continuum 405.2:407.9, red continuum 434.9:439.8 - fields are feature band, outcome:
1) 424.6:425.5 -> 0.16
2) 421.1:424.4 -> 0.19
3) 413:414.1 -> 0.15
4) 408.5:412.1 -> 0.06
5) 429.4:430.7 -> 0.11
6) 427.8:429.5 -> 0.17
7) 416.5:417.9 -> 0.17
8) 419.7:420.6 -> 0.20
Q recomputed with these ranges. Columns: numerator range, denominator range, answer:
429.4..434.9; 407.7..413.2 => 0.84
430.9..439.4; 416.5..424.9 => 1.02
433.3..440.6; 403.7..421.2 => 0.88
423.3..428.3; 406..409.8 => 0.71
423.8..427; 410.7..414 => 0.94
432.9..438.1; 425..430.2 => 1.07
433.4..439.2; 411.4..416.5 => 0.95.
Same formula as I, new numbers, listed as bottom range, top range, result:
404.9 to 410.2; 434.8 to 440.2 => 0.75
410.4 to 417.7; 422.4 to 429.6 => 0.90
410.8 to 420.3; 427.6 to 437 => 0.97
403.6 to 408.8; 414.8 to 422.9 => 0.77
